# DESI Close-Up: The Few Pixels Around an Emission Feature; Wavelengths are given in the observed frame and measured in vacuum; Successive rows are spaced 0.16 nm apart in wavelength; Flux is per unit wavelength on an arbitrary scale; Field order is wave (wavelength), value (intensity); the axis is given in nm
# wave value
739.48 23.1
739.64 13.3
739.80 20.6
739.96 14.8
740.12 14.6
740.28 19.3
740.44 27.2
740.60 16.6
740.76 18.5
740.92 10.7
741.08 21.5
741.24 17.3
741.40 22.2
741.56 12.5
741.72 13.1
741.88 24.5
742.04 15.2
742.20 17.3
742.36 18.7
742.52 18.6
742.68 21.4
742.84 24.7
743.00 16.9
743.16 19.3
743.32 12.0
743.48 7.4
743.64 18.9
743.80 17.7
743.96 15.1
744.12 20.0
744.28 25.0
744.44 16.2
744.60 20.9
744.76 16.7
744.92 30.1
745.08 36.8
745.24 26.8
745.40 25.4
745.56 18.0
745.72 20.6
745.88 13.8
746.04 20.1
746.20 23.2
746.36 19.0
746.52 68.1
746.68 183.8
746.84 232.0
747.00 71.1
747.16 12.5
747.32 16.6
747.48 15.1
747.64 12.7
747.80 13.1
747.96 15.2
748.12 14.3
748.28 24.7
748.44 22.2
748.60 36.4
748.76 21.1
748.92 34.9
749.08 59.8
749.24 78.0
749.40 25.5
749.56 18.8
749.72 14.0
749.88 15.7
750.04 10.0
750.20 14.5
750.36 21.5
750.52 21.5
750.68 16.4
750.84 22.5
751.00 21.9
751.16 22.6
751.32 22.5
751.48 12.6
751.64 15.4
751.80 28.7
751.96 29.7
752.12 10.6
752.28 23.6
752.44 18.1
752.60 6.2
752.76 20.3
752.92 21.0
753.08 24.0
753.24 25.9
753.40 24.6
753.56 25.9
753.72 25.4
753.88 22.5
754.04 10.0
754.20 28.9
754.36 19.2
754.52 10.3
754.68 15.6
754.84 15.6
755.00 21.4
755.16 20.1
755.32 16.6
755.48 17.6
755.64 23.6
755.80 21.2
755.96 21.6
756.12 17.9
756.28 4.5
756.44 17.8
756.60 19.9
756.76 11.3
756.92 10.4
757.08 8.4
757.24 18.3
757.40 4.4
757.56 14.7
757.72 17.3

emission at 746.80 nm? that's H-alpha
